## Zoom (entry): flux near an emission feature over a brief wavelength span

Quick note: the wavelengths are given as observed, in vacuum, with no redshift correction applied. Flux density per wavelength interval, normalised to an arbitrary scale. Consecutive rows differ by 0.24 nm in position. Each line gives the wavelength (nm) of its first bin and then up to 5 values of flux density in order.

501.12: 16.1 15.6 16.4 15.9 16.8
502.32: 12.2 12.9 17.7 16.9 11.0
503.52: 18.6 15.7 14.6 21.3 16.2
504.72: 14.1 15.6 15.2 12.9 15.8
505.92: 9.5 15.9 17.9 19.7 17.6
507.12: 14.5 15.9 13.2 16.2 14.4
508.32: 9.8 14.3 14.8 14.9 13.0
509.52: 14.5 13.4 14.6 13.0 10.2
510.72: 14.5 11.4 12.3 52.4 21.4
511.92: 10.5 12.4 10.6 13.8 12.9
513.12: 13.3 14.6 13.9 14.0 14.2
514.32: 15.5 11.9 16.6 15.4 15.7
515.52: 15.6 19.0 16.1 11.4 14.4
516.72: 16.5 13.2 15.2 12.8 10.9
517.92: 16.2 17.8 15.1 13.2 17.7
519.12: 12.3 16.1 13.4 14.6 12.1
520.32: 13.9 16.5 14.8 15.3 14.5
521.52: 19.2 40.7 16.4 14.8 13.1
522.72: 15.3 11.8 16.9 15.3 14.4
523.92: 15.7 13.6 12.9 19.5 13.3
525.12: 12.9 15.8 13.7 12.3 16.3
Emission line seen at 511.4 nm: H-beta 4861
